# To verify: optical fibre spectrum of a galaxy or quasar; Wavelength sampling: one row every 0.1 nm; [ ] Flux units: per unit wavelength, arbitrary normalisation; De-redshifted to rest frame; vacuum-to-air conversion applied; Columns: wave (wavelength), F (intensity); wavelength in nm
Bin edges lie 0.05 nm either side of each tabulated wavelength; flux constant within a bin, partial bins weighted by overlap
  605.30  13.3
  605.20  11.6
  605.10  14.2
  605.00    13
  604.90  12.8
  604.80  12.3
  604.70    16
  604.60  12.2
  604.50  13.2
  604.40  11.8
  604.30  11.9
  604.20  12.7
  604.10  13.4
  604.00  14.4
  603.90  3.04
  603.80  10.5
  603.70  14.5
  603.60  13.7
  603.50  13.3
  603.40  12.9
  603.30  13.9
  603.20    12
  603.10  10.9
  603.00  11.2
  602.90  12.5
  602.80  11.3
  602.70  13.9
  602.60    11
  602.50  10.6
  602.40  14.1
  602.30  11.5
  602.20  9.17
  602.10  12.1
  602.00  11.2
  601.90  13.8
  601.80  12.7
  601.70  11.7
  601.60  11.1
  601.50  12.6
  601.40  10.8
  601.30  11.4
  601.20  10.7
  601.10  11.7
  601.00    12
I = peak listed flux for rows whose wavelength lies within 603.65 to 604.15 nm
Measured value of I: 14.5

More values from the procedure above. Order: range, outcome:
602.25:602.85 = 14.1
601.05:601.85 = 12.7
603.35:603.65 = 13.7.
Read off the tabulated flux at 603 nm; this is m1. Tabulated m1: 11.2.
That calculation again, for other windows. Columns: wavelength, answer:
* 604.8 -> 12.3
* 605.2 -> 11.6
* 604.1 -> 13.4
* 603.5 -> 13.3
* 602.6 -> 11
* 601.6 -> 11.1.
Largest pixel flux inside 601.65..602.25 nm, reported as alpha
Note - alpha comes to 13.8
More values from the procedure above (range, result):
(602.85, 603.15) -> 12.5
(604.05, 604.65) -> 13.4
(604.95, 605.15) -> 14.2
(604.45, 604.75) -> 16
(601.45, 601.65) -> 12.6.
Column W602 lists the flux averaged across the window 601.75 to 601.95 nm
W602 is 13.2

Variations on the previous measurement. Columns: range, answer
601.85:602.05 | 12.5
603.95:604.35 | 13.1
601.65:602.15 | 12.3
